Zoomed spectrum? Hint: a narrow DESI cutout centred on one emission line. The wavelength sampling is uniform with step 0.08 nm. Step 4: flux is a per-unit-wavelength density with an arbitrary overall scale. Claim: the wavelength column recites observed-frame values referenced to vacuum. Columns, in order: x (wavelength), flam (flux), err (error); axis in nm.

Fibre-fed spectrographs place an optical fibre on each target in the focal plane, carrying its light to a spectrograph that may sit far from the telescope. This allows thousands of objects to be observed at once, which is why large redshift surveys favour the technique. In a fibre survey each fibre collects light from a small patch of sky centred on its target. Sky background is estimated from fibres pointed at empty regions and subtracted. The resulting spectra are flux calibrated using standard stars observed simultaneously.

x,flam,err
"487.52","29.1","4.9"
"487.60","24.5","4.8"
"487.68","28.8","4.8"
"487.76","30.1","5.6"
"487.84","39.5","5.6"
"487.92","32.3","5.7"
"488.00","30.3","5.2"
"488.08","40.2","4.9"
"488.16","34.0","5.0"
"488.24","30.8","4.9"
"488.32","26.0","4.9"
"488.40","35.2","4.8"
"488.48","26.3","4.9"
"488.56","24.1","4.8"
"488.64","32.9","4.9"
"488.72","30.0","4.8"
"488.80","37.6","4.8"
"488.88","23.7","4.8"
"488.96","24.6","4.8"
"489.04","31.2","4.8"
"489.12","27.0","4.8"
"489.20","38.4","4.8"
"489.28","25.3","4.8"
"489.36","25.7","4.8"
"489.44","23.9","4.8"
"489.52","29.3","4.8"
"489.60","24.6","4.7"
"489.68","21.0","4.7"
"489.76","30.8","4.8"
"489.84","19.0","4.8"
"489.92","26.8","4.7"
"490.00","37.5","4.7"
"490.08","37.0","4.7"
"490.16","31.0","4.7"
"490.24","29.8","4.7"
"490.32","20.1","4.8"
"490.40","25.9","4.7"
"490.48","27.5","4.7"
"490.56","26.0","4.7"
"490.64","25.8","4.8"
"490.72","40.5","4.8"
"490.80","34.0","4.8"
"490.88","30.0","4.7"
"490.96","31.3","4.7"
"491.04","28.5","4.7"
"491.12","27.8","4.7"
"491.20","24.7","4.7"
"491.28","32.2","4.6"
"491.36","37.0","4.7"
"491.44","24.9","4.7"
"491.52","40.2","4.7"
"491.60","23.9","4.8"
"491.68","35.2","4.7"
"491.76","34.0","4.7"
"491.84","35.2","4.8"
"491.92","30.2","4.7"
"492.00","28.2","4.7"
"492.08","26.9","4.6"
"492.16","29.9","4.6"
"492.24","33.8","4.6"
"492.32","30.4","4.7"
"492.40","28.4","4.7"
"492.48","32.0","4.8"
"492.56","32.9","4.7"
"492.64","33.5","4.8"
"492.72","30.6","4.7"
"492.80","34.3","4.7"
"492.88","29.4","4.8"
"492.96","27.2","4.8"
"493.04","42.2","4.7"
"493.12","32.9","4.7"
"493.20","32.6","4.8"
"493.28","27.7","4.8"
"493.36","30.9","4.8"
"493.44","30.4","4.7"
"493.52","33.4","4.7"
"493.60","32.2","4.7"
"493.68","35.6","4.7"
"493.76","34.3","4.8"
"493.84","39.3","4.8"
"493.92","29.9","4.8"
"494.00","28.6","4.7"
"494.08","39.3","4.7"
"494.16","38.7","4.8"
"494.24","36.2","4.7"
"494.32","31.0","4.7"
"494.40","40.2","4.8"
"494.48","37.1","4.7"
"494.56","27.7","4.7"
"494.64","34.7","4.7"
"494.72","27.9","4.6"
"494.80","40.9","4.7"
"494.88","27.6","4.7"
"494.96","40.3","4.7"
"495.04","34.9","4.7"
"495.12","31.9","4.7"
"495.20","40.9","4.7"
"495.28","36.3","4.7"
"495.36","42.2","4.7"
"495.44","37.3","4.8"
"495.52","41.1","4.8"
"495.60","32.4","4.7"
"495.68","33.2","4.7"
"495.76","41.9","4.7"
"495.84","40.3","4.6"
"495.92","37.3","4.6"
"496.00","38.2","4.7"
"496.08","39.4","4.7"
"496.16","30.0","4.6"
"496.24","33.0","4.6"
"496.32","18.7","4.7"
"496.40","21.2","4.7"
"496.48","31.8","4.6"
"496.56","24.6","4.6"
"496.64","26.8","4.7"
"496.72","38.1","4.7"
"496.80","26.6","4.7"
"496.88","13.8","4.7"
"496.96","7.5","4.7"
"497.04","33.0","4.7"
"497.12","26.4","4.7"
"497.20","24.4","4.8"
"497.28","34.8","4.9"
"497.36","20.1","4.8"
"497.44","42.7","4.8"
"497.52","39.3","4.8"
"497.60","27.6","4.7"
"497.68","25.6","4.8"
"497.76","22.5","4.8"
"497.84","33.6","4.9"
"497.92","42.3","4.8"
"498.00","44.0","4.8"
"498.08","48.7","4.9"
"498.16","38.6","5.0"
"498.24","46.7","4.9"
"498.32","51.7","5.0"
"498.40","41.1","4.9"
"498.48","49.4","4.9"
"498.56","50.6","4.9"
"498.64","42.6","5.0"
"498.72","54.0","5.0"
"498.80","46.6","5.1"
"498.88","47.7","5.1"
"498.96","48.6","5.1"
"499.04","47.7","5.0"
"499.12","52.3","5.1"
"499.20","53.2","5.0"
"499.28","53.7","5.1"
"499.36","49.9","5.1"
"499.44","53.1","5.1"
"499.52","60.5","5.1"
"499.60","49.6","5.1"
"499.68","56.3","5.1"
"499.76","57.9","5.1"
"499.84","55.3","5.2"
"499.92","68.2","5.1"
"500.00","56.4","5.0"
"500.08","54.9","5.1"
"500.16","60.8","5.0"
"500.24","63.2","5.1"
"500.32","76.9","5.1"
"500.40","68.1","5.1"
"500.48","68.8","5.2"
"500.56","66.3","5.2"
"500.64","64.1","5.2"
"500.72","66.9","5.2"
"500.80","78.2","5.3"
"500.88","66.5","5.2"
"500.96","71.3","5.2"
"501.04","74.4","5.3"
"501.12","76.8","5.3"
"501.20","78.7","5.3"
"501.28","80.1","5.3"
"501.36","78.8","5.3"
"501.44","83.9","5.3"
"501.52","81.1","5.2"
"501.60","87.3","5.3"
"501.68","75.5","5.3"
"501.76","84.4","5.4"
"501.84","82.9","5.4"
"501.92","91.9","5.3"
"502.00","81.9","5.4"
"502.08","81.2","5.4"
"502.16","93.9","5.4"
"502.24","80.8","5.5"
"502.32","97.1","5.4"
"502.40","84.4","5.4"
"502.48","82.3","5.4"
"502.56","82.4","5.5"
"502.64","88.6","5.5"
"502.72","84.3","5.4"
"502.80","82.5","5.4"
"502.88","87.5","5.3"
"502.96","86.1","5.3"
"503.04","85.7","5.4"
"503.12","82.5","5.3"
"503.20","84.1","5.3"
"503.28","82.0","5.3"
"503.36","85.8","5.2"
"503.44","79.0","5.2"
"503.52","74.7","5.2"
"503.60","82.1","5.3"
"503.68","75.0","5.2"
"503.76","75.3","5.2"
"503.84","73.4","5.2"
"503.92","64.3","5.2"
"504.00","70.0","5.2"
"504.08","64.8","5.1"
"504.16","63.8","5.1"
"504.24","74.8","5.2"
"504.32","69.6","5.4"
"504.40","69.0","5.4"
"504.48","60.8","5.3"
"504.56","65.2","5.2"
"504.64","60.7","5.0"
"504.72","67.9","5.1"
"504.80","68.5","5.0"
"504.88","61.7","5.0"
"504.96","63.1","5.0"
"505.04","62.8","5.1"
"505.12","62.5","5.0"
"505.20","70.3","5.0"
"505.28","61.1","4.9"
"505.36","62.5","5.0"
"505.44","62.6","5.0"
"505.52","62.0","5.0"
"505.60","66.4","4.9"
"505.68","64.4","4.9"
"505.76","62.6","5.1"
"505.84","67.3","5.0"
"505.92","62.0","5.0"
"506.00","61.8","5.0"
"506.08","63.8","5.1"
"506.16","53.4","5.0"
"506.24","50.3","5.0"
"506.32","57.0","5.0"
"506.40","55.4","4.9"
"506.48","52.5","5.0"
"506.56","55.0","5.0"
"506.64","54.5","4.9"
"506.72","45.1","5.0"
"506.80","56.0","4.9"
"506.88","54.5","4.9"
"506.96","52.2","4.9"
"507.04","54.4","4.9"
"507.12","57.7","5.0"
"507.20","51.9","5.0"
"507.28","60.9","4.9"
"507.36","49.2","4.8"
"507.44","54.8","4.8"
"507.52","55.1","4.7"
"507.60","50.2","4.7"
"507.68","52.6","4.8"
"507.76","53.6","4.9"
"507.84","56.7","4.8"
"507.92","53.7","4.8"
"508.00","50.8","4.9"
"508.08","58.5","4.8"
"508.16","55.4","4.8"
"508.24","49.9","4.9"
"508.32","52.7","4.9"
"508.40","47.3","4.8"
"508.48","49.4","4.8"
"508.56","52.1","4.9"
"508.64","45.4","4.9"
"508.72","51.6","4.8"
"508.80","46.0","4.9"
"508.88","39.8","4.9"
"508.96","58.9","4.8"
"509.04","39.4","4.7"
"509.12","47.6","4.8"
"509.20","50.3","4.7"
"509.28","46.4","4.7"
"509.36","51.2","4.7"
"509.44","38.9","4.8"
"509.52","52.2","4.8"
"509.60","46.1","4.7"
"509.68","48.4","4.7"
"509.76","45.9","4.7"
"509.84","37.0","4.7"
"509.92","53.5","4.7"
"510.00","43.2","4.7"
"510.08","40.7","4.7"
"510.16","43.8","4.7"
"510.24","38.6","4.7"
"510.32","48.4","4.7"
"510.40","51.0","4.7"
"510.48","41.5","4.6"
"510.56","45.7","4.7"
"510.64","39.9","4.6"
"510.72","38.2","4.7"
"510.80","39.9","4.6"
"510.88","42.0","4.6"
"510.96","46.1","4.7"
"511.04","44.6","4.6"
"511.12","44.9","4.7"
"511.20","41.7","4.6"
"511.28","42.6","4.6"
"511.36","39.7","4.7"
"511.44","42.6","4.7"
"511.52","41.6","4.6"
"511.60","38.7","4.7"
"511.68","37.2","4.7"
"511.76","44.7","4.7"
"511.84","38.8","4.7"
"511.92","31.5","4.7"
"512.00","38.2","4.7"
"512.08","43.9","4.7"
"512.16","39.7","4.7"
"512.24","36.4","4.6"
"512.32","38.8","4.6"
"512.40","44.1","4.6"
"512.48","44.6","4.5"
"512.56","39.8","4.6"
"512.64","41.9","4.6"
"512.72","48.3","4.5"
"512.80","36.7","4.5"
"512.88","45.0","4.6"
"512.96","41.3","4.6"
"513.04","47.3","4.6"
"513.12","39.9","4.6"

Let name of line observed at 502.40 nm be C IV 1549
